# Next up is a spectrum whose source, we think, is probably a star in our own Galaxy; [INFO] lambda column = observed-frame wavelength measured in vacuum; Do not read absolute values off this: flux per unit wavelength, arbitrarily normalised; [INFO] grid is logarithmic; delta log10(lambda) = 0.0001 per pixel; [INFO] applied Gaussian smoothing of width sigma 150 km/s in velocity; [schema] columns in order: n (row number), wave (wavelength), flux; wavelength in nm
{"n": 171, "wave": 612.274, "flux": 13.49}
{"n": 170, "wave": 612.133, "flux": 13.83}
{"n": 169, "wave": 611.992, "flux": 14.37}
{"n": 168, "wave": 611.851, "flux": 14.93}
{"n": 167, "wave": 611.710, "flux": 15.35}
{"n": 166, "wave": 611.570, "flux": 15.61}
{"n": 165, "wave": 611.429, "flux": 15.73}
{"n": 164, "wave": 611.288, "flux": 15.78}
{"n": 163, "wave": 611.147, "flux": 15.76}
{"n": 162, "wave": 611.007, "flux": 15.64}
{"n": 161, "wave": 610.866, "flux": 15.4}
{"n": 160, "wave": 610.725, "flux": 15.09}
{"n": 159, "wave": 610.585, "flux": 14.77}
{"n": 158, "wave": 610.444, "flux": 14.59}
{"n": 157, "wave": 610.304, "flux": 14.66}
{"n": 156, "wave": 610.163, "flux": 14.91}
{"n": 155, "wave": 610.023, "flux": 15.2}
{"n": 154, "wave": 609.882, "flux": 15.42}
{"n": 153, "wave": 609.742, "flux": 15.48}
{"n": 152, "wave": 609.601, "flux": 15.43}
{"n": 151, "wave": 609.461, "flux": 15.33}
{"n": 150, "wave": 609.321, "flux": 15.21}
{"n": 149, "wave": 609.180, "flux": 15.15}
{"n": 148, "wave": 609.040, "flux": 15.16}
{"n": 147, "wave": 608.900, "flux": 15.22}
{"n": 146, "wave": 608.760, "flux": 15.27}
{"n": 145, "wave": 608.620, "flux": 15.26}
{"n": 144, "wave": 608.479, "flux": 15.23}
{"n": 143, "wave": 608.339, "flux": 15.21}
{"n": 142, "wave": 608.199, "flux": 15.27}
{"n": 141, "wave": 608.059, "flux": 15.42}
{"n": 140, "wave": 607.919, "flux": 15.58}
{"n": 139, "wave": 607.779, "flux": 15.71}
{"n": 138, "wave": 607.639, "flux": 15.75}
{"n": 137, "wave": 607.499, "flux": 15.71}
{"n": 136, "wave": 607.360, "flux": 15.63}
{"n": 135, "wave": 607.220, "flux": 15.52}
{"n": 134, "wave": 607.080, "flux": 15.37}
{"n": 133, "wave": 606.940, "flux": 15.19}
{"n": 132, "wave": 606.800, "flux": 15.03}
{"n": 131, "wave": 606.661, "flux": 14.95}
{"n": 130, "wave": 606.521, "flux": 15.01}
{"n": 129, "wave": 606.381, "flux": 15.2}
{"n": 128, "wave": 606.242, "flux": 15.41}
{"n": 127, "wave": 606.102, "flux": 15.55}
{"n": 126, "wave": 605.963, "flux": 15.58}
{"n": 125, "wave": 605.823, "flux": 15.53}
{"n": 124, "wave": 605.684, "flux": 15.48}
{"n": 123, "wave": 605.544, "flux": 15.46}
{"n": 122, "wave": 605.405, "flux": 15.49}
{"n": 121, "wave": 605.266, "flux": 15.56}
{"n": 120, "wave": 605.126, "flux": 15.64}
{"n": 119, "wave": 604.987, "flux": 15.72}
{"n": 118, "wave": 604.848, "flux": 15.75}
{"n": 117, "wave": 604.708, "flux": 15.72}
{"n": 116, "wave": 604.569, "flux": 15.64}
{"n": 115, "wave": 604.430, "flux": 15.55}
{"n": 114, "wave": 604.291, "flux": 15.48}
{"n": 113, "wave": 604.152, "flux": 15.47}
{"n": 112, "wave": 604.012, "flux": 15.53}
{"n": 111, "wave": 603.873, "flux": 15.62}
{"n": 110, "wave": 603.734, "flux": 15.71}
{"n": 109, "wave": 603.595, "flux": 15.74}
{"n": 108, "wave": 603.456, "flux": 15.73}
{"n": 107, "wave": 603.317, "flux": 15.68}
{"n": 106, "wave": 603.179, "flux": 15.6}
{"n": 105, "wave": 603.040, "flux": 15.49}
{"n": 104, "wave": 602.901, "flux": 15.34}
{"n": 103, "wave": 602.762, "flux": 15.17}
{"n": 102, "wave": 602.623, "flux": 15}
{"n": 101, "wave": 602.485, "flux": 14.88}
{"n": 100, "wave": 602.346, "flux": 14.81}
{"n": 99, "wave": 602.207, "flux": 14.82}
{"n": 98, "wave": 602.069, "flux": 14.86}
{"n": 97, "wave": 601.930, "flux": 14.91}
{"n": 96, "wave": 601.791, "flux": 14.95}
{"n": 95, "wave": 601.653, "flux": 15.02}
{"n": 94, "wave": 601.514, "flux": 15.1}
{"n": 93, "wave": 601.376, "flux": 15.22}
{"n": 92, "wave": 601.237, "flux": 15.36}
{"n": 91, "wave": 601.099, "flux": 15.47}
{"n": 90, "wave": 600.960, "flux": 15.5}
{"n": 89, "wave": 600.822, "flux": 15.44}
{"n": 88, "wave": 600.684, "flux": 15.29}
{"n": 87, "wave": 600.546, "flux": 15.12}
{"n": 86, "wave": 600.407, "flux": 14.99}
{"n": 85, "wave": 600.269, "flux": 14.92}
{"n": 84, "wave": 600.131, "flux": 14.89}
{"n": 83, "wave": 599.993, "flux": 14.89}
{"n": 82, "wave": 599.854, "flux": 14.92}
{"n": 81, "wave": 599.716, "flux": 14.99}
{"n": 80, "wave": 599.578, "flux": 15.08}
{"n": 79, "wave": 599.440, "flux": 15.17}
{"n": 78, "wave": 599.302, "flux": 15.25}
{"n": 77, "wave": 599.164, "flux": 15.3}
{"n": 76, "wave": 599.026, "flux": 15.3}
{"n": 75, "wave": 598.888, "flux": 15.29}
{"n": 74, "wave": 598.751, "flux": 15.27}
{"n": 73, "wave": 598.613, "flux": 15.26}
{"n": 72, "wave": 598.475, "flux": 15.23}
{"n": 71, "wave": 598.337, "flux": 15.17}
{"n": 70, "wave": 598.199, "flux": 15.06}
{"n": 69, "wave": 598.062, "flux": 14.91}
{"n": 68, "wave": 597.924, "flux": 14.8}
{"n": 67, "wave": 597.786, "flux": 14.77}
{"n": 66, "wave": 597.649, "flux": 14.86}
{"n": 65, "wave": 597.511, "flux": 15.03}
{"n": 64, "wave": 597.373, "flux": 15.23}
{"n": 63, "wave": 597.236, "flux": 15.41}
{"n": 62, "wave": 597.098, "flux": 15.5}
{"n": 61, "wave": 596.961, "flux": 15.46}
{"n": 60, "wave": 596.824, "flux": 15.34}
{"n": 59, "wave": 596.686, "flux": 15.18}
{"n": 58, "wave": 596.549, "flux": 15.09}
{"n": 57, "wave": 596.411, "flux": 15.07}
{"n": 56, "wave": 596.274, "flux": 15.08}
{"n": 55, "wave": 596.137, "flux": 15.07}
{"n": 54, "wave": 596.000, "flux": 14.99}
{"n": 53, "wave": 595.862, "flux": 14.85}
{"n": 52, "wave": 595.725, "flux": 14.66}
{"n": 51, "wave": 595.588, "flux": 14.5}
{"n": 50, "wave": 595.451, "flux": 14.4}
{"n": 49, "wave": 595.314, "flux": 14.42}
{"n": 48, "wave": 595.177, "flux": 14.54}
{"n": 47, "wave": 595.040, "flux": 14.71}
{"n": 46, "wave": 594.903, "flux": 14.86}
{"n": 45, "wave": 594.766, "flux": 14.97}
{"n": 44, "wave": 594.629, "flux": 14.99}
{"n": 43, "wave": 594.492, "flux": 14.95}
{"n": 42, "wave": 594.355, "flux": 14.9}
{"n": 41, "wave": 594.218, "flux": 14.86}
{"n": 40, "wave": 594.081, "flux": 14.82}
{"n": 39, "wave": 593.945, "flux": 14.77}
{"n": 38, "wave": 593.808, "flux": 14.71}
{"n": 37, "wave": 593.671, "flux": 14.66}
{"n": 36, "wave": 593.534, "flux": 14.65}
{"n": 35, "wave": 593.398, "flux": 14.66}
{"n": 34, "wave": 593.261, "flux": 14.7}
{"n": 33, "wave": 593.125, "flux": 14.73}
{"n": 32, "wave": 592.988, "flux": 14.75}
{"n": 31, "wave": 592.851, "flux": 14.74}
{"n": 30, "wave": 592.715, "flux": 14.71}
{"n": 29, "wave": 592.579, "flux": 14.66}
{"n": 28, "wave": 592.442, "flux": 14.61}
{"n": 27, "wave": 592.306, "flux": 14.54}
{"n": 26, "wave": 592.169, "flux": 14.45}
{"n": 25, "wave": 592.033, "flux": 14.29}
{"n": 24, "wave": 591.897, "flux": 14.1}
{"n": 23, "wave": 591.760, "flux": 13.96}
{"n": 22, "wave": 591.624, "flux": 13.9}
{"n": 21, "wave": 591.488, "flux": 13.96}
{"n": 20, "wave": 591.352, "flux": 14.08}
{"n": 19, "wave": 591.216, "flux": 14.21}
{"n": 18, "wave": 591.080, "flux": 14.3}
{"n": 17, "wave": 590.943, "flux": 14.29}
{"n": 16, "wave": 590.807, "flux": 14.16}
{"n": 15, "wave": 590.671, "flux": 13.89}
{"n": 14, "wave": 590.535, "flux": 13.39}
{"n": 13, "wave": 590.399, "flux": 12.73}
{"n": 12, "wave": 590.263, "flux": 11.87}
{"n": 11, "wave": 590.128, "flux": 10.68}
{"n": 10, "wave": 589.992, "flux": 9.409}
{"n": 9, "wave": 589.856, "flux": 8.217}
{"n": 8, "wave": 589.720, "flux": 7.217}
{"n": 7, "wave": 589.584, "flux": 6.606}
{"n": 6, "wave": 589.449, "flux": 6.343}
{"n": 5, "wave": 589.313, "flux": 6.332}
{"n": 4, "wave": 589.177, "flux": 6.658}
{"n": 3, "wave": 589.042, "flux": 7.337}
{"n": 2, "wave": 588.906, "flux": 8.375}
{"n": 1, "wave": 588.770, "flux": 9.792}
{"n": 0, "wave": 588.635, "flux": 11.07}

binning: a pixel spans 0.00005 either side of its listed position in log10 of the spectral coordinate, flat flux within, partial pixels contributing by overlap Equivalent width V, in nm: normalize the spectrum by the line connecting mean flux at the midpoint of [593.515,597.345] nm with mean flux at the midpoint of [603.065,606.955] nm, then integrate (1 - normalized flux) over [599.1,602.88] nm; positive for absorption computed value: 0.04 nm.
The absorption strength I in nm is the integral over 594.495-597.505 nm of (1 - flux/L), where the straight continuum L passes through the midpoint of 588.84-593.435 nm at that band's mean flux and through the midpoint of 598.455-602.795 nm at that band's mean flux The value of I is -0.27 nm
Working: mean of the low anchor 12.3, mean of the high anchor 15.1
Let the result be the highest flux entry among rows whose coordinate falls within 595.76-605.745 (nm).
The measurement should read 15.75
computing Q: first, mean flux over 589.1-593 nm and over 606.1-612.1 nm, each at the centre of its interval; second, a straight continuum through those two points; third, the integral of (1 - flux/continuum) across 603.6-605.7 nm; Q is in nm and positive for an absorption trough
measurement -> -0.15 nm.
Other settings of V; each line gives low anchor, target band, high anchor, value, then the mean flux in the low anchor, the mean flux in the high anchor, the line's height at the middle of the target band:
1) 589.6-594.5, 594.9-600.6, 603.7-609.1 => -0.27 nm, 13.6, 15.4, 14.3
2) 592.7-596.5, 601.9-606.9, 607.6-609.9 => -0.07 nm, 14.8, 15.4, 15.2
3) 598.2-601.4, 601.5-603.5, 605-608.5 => 0.02 nm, 15.2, 15.4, 15.3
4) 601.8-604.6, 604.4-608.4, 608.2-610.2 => -0.05 nm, 15.3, 15.3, 15.3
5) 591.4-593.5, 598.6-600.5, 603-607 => -0.01 nm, 14.5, 15.5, 15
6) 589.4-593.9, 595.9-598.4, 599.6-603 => -0.15 nm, 13.1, 15.1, 14.2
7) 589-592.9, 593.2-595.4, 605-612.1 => -0.36 nm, 12.1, 15.3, 12.7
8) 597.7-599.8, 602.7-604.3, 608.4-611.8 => -0.04 nm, 15.1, 15.3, 15.2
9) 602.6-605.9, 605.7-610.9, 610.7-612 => 0.07 nm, 15.6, 15.4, 15.5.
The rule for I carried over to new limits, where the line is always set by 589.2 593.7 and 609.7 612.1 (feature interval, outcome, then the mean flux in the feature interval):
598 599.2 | -0.14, 15.2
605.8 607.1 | -0.06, 15.3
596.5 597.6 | -0.15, 15.3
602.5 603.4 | -0.07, 15.4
